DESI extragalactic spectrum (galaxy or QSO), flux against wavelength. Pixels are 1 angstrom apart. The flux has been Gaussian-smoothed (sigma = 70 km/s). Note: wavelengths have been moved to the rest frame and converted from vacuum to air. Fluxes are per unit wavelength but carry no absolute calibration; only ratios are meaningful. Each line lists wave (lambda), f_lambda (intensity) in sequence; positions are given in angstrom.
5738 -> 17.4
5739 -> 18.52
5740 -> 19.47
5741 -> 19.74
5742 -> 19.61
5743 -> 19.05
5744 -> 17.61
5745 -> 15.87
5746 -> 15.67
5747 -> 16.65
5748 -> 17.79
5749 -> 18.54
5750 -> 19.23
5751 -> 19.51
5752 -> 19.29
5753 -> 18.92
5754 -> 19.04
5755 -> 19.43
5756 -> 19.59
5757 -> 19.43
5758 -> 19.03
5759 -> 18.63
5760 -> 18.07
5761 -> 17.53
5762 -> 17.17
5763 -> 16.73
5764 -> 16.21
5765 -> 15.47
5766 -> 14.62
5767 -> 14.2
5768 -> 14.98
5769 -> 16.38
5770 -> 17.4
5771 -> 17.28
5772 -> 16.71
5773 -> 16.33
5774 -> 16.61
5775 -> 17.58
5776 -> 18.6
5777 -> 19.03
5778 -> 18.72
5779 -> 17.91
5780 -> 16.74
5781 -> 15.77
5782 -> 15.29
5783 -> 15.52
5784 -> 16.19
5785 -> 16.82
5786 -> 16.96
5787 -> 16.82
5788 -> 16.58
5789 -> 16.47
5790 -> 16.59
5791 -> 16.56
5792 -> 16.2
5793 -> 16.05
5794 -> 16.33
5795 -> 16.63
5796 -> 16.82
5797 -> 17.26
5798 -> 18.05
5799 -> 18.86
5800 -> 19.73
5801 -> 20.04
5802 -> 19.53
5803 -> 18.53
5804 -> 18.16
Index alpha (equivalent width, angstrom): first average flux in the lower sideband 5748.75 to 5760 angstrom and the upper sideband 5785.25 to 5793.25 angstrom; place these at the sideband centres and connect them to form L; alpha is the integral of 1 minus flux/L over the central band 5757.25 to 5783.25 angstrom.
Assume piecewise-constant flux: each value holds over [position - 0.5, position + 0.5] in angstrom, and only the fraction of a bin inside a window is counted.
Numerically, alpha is 1.5 angstrom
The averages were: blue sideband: 19.1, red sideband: 16.6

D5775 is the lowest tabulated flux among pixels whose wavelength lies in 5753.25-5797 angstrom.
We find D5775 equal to 14.2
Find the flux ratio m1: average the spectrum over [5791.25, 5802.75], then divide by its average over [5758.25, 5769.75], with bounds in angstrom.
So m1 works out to 1.1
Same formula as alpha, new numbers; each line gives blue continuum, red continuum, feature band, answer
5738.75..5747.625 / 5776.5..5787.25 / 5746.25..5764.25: -0.7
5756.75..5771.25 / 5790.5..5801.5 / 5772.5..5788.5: 0.2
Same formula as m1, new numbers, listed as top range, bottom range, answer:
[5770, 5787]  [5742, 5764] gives 0.93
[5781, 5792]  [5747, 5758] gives 0.86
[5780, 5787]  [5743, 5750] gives 0.93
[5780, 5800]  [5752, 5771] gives 0.96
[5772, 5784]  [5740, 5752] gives 0.94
